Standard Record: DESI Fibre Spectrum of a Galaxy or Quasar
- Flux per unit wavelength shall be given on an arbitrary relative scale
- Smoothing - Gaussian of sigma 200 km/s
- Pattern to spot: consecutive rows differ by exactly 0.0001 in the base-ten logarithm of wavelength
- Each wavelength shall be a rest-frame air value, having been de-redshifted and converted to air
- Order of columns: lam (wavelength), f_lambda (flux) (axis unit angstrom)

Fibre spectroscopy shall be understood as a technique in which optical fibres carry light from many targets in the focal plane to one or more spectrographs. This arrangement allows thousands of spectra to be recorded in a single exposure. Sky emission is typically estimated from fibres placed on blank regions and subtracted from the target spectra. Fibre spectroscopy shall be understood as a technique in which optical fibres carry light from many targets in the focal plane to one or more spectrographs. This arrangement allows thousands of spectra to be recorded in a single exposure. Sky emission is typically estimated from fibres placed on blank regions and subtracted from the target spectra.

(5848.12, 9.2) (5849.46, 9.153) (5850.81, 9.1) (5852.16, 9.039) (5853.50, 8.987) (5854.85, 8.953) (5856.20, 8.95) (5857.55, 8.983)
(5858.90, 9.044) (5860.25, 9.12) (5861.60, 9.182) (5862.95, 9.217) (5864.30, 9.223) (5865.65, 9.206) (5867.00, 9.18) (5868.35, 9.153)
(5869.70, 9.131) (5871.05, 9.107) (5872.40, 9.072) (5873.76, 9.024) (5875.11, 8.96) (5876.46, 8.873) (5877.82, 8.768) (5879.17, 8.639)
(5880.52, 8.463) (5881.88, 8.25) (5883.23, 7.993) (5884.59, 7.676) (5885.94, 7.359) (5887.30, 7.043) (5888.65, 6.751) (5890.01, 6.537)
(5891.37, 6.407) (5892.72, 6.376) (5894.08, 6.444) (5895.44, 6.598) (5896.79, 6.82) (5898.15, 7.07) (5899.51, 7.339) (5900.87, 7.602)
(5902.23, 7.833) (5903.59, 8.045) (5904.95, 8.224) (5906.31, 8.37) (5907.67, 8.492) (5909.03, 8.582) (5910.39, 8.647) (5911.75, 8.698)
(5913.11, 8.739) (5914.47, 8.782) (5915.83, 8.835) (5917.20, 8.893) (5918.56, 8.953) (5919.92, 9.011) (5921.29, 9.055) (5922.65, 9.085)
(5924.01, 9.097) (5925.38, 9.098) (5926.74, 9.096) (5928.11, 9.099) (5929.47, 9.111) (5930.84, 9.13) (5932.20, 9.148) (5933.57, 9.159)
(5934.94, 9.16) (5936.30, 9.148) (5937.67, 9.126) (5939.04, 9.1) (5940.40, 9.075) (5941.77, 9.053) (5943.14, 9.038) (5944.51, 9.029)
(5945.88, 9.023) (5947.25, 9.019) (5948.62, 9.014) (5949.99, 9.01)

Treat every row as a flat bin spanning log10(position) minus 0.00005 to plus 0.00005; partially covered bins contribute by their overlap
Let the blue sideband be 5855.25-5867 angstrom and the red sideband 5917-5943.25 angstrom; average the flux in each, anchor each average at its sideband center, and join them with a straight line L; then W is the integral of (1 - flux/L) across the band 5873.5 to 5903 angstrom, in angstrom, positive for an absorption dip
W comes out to 5.0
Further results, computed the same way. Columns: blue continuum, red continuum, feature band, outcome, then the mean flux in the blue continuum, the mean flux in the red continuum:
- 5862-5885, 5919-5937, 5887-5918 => 4.4 angstrom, 8.84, 9.11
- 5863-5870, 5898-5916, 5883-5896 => 2.7 angstrom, 9.19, 8.25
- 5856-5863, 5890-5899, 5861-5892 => -2.0 angstrom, 9.07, 6.63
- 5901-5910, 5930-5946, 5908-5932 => -0.9 angstrom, 8.23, 9.1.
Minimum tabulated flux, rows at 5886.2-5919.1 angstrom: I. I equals 6.376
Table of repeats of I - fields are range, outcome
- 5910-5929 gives 8.647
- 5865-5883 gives 8.25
